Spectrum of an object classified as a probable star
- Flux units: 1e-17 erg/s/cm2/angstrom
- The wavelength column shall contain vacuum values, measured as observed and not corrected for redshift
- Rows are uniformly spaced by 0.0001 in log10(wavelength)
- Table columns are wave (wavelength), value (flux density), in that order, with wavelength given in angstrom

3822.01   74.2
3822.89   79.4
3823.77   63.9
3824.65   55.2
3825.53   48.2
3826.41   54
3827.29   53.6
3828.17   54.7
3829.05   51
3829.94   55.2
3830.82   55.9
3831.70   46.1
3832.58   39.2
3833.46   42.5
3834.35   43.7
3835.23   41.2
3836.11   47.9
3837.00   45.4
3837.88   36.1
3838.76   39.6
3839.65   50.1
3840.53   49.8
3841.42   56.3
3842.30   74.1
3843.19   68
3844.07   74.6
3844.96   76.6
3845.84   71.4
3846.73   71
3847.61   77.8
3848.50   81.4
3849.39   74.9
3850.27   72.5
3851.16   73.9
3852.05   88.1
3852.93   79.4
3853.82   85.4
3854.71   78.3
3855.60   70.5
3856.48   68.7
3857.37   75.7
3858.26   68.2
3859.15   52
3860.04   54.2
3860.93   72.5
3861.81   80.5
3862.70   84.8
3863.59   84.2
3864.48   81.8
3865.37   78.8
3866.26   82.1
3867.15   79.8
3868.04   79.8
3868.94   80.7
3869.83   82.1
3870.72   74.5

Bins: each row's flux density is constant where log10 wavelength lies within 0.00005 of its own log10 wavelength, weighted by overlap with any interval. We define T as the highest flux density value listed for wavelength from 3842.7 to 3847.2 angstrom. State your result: 76.6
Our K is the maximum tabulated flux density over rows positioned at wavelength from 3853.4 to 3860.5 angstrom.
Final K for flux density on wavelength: 85.4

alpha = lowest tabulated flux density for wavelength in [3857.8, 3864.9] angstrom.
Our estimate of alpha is 52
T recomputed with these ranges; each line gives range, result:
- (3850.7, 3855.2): 88.1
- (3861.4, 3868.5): 84.8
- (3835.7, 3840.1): 50.1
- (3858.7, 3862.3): 80.5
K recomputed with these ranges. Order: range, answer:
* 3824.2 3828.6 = 55.2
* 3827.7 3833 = 55.9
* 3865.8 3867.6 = 82.1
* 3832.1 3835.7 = 43.7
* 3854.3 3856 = 78.3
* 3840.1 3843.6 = 74.1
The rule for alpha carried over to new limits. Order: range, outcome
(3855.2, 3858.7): 68.2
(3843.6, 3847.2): 71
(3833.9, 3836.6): 41.2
